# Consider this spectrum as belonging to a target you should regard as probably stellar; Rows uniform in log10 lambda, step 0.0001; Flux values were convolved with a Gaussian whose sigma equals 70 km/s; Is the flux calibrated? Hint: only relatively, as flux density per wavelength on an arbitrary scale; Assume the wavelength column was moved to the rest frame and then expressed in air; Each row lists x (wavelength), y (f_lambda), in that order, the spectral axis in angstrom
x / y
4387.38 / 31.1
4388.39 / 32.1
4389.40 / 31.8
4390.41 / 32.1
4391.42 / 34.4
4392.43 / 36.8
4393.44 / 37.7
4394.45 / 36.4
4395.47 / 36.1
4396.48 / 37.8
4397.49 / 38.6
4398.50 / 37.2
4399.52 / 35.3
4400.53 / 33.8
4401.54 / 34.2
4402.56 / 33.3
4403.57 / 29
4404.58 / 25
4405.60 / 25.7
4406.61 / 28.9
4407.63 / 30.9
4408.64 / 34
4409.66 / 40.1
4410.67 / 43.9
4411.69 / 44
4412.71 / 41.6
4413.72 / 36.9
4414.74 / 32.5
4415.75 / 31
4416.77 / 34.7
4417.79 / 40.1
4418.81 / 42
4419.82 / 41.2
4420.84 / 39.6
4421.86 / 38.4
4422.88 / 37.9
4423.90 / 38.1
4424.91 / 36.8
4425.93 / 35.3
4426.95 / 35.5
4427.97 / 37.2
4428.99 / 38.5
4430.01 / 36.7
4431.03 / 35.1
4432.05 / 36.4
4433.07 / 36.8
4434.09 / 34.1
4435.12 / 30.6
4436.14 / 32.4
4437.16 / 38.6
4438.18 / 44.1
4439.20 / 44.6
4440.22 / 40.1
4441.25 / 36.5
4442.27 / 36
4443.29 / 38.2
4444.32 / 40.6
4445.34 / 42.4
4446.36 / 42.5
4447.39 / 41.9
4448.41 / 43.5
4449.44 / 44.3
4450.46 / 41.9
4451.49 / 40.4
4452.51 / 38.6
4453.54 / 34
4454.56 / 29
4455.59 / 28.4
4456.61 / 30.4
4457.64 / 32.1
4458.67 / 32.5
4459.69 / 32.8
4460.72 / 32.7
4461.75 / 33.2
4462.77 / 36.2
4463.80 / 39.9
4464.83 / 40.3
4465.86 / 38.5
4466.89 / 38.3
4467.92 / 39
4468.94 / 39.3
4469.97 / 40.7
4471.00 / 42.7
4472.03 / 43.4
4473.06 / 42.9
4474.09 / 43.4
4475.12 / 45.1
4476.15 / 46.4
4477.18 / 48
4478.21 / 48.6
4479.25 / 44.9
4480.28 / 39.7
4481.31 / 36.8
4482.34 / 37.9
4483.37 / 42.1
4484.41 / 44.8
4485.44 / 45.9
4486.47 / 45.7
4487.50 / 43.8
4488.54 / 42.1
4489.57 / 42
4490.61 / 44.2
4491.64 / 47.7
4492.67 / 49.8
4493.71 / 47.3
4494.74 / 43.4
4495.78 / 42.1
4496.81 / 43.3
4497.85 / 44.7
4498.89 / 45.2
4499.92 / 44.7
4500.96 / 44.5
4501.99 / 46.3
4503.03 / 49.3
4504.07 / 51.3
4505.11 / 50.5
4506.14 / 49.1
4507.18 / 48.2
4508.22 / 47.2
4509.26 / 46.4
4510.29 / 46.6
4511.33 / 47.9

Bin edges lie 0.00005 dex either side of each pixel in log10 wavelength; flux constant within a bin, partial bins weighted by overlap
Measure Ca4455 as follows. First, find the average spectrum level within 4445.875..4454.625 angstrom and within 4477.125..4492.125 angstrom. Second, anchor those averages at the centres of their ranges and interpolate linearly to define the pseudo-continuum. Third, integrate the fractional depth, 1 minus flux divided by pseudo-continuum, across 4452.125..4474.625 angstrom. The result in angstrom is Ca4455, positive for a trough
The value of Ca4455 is 2.5 angstrom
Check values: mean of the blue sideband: 40.1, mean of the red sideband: 43.5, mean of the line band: 36.7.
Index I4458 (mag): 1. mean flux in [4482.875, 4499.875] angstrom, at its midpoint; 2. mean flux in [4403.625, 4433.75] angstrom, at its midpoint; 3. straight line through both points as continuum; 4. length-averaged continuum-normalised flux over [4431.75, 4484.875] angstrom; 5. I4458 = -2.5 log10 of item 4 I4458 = 0.05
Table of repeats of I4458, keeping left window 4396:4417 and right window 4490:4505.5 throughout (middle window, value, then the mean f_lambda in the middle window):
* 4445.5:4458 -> 0.08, 37.5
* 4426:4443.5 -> 0.03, 37.1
